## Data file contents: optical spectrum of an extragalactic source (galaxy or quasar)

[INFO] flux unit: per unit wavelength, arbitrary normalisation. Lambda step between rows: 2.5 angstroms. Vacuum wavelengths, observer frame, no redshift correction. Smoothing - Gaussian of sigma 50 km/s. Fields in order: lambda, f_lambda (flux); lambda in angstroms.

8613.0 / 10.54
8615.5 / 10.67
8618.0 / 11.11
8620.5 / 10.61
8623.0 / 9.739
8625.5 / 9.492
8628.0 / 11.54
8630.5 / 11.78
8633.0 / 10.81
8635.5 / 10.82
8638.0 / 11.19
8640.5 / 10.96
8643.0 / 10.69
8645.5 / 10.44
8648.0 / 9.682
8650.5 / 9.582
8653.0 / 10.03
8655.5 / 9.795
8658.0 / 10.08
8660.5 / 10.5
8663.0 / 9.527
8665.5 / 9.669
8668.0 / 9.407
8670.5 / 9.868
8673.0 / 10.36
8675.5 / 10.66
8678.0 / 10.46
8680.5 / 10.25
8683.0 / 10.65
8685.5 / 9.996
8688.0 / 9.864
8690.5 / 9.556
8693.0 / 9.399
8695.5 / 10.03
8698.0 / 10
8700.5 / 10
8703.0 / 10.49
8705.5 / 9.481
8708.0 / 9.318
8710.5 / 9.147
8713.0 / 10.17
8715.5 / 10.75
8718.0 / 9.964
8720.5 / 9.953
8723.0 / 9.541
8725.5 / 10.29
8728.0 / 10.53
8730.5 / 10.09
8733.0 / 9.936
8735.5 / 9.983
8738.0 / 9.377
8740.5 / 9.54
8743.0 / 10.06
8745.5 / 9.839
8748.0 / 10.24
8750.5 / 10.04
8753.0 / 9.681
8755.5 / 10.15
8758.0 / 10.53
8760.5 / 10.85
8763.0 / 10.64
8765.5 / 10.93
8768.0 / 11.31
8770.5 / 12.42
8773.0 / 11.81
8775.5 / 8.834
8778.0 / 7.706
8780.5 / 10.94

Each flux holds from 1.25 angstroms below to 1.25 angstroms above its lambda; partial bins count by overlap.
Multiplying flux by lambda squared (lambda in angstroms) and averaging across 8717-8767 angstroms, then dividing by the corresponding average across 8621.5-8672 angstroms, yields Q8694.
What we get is 1.01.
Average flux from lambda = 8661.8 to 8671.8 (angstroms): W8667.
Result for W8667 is 9.62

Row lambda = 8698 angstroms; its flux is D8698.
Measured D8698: 10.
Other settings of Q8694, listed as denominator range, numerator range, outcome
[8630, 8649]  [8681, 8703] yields 0.94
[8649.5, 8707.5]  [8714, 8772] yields 1.05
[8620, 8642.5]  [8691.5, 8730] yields 0.94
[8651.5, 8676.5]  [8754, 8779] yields 1.08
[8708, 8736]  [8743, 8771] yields 1.06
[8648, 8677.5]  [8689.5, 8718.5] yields 1.00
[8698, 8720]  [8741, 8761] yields 1.03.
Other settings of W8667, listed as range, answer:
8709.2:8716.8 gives 10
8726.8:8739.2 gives 9.98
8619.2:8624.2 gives 10.2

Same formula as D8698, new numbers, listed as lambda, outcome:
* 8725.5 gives 10.29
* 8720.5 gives 9.953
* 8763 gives 10.64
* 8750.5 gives 10.04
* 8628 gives 11.54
